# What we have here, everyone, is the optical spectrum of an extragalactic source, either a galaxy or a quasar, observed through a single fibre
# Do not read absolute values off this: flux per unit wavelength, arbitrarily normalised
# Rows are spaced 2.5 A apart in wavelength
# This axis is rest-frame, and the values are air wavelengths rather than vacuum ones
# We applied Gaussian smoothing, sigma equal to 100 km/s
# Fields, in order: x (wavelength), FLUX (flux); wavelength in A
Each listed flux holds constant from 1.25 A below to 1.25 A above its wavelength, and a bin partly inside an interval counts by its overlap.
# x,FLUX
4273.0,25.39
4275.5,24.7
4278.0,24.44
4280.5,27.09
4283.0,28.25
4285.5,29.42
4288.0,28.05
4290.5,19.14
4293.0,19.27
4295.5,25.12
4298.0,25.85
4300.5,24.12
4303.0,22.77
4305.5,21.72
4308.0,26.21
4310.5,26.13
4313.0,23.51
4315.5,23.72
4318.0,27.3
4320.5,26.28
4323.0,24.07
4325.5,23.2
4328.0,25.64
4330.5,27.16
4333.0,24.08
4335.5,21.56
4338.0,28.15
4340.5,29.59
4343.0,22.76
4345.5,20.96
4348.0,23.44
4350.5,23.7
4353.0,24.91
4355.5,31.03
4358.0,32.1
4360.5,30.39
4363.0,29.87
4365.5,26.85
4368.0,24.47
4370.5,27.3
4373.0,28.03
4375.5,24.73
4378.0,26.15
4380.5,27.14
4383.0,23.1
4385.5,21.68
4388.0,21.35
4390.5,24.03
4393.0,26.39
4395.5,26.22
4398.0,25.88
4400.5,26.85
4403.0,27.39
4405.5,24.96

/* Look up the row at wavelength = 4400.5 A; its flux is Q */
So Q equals 26.85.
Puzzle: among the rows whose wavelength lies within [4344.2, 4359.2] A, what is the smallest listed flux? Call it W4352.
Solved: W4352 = 20.96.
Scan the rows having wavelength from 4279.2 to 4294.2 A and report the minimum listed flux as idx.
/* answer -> 19.14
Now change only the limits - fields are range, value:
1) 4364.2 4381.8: 24.47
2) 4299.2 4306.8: 21.72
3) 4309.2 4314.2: 23.51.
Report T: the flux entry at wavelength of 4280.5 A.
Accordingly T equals 27.09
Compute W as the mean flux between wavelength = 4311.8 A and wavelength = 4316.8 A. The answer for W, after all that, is 23.7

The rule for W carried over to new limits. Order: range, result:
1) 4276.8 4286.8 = 27.3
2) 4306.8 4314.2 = 25.3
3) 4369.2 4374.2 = 27.6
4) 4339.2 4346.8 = 24.5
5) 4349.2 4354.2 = 24.3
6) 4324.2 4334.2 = 25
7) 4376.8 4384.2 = 25.5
